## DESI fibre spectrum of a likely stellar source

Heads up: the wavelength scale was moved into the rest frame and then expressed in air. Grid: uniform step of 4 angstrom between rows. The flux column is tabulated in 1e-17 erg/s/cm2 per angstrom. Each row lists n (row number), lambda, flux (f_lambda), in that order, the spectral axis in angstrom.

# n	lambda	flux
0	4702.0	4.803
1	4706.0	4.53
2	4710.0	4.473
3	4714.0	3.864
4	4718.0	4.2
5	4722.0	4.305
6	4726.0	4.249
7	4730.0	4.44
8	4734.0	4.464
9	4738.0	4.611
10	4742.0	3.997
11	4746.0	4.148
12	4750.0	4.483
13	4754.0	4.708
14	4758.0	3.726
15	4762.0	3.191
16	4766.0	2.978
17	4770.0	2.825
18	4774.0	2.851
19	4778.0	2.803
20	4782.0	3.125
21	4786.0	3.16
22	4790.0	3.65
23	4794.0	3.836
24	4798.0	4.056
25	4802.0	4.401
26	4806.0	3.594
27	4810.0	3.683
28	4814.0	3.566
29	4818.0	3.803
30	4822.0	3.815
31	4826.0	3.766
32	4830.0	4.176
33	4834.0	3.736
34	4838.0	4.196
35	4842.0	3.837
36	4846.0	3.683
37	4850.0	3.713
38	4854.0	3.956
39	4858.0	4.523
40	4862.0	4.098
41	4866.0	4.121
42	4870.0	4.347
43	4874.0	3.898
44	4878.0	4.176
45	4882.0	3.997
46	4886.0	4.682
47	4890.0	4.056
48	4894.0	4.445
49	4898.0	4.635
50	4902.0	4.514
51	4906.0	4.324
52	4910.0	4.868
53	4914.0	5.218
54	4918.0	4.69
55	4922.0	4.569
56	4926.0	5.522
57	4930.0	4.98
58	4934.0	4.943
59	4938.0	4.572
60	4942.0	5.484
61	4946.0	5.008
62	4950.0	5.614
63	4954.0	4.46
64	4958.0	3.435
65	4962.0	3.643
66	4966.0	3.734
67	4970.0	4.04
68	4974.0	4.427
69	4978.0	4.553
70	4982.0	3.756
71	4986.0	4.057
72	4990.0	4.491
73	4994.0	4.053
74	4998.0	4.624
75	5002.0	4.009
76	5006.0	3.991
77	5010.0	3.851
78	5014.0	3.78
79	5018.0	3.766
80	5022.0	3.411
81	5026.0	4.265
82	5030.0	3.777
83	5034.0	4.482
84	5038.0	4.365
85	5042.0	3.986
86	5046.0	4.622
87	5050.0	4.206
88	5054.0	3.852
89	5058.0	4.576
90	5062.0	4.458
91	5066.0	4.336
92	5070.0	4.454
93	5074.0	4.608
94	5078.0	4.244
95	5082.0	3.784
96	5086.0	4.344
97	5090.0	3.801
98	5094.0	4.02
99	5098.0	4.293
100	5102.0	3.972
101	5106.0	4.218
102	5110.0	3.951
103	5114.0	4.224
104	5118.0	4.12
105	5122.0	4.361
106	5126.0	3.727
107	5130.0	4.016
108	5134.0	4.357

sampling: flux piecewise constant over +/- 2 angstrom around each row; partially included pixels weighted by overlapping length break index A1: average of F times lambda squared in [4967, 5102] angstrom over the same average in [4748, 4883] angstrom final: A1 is 1.20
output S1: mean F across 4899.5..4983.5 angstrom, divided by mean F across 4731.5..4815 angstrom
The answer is 1.24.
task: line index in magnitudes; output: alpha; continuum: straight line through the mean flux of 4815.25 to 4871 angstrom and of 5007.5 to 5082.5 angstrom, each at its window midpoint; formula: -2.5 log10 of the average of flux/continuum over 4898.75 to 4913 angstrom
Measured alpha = -0.149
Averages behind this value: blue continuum 3.97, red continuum 4.15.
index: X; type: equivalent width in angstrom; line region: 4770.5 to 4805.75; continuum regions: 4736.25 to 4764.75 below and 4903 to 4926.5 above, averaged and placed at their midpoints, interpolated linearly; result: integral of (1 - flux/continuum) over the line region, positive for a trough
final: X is 6.6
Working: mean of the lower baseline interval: 4.09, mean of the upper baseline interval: 4.81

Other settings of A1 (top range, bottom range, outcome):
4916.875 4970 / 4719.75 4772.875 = 1.26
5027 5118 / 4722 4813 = 1.26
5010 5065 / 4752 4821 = 1.29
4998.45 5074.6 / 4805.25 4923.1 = 1.07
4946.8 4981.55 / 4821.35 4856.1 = 1.15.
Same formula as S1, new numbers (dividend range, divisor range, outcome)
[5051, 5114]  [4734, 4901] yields 1.08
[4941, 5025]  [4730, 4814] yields 1.12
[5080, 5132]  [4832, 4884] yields 1.01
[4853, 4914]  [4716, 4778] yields 1.11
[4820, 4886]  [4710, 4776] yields 1.02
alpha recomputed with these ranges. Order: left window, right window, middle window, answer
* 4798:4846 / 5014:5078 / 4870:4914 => -0.110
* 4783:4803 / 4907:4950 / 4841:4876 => 0.086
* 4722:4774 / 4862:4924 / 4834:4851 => 0.110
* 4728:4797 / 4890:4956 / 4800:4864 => 0.078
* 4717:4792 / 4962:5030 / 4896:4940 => -0.212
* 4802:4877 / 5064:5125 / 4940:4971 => -0.102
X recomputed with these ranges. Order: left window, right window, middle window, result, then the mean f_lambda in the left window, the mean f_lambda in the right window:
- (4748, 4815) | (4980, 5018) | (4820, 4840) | -1.4 angstrom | 3.57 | 4.05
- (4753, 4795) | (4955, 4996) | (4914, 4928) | -4.1 angstrom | 3.31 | 4.03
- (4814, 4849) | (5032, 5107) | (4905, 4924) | -3.6 angstrom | 3.85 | 4.24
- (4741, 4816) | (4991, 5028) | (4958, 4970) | 0.6 angstrom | 3.62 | 3.99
